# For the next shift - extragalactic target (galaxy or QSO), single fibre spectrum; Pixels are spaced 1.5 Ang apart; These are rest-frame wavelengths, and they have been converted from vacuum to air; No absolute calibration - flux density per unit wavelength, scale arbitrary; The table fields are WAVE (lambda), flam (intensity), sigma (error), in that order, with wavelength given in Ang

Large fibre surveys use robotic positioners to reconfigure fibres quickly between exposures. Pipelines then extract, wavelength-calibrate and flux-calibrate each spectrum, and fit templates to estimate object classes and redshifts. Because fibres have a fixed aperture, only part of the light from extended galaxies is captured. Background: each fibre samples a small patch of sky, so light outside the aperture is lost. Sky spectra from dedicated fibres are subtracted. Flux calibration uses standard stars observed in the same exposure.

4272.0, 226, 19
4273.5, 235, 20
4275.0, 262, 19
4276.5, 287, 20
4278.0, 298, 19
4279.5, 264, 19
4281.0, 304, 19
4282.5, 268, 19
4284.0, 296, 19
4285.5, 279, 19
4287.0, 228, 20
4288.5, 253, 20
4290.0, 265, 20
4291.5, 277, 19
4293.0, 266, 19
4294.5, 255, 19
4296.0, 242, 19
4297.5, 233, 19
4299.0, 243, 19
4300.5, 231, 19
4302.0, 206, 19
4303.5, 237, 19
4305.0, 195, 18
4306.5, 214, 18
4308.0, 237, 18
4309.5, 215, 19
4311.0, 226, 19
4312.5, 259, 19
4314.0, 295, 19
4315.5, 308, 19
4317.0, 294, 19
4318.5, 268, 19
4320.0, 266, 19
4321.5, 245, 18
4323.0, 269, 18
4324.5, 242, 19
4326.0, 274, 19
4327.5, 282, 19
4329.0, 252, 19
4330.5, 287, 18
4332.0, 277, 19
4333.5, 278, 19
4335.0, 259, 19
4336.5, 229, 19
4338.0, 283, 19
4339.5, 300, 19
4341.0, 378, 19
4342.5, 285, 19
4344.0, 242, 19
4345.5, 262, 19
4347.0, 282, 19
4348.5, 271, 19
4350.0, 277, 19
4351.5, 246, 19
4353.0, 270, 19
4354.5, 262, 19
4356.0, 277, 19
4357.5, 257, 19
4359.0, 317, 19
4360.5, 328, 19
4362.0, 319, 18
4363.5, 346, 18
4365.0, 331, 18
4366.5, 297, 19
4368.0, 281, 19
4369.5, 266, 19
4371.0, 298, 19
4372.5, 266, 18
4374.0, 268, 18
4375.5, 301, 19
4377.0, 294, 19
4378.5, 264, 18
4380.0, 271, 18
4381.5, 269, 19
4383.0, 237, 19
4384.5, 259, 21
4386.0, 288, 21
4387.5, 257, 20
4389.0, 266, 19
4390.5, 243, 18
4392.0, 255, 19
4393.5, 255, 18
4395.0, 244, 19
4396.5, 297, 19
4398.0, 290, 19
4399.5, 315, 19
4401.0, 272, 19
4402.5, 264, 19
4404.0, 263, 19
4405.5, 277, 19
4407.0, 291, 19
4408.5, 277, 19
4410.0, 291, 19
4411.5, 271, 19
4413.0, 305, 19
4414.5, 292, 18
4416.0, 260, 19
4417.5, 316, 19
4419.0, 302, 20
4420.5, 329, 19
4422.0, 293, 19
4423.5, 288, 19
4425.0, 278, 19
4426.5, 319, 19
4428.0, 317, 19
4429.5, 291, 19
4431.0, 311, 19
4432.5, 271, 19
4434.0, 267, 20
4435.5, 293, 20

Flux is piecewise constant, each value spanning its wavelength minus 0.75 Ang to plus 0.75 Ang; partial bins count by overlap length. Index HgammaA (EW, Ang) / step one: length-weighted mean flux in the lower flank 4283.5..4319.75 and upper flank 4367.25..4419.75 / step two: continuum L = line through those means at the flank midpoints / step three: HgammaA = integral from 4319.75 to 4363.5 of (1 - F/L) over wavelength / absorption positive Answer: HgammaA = -2.6 Ang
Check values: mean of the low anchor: 251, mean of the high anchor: 276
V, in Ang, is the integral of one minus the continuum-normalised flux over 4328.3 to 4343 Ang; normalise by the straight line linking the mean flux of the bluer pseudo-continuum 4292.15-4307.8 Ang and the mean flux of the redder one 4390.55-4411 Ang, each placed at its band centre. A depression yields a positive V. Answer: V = -2.08 Ang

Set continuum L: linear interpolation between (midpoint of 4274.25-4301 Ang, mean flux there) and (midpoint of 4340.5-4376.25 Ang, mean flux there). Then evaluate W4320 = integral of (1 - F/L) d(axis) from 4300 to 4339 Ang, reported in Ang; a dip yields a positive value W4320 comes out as 2.80 Ang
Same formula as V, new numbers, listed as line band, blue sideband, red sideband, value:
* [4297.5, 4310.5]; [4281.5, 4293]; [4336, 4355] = 2.3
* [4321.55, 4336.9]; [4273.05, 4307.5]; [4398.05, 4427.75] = 0.0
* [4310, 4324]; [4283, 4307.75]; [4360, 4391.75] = -0.7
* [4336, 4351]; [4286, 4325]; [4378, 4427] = -1.2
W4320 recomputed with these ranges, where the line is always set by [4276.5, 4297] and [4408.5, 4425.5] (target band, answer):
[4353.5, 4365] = -0.8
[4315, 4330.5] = 0.3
